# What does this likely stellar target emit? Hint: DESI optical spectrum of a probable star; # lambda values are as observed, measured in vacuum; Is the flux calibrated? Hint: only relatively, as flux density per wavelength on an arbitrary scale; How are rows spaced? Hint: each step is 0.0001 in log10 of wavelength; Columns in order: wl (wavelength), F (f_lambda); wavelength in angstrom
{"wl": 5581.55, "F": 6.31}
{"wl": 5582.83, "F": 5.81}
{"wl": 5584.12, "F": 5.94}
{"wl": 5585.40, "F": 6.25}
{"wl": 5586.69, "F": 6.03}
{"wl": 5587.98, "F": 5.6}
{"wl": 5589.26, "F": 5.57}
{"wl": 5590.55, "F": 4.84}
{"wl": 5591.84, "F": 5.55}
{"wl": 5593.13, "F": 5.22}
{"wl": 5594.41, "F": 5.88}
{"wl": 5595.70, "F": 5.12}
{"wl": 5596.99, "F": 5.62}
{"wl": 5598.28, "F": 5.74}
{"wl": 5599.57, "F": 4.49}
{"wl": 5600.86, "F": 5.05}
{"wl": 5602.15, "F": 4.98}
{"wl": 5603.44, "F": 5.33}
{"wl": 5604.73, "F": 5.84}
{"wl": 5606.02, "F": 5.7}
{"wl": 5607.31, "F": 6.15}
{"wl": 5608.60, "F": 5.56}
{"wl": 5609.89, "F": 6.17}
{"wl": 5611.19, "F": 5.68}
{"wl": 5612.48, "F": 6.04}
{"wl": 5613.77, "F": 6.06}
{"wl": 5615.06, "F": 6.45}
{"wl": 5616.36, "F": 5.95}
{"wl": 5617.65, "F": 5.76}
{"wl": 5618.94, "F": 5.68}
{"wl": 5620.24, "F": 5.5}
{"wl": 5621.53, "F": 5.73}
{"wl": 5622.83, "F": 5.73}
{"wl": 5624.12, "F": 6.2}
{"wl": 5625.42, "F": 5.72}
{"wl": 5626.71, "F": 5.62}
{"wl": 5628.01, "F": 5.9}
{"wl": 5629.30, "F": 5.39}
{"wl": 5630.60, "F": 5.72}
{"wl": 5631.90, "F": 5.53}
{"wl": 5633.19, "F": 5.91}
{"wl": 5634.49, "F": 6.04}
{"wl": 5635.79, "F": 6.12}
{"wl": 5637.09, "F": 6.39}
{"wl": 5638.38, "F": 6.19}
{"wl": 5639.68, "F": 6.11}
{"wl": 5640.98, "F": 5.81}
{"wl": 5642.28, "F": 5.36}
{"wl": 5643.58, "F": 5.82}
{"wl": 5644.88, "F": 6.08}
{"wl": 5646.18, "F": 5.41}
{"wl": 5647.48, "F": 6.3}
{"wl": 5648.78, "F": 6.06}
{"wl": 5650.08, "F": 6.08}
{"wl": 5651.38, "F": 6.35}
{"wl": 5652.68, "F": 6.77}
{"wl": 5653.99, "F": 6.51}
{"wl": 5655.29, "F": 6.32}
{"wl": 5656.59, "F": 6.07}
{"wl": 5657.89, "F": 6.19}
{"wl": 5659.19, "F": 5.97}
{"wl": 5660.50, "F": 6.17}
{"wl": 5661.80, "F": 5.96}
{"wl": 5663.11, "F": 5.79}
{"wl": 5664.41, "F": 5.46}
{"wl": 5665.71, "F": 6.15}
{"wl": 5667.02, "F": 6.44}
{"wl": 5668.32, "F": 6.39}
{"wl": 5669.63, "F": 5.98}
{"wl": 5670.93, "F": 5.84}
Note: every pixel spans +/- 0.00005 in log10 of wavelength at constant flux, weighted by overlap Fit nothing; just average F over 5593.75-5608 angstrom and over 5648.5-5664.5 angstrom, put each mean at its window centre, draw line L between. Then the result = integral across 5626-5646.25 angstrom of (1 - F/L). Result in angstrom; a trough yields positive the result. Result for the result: 0.2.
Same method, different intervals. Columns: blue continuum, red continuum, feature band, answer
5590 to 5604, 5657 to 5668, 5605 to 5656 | -2.7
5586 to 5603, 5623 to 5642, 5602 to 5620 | -0.8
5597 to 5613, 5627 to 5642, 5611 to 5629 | -0.4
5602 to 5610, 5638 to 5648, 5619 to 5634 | 0.2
